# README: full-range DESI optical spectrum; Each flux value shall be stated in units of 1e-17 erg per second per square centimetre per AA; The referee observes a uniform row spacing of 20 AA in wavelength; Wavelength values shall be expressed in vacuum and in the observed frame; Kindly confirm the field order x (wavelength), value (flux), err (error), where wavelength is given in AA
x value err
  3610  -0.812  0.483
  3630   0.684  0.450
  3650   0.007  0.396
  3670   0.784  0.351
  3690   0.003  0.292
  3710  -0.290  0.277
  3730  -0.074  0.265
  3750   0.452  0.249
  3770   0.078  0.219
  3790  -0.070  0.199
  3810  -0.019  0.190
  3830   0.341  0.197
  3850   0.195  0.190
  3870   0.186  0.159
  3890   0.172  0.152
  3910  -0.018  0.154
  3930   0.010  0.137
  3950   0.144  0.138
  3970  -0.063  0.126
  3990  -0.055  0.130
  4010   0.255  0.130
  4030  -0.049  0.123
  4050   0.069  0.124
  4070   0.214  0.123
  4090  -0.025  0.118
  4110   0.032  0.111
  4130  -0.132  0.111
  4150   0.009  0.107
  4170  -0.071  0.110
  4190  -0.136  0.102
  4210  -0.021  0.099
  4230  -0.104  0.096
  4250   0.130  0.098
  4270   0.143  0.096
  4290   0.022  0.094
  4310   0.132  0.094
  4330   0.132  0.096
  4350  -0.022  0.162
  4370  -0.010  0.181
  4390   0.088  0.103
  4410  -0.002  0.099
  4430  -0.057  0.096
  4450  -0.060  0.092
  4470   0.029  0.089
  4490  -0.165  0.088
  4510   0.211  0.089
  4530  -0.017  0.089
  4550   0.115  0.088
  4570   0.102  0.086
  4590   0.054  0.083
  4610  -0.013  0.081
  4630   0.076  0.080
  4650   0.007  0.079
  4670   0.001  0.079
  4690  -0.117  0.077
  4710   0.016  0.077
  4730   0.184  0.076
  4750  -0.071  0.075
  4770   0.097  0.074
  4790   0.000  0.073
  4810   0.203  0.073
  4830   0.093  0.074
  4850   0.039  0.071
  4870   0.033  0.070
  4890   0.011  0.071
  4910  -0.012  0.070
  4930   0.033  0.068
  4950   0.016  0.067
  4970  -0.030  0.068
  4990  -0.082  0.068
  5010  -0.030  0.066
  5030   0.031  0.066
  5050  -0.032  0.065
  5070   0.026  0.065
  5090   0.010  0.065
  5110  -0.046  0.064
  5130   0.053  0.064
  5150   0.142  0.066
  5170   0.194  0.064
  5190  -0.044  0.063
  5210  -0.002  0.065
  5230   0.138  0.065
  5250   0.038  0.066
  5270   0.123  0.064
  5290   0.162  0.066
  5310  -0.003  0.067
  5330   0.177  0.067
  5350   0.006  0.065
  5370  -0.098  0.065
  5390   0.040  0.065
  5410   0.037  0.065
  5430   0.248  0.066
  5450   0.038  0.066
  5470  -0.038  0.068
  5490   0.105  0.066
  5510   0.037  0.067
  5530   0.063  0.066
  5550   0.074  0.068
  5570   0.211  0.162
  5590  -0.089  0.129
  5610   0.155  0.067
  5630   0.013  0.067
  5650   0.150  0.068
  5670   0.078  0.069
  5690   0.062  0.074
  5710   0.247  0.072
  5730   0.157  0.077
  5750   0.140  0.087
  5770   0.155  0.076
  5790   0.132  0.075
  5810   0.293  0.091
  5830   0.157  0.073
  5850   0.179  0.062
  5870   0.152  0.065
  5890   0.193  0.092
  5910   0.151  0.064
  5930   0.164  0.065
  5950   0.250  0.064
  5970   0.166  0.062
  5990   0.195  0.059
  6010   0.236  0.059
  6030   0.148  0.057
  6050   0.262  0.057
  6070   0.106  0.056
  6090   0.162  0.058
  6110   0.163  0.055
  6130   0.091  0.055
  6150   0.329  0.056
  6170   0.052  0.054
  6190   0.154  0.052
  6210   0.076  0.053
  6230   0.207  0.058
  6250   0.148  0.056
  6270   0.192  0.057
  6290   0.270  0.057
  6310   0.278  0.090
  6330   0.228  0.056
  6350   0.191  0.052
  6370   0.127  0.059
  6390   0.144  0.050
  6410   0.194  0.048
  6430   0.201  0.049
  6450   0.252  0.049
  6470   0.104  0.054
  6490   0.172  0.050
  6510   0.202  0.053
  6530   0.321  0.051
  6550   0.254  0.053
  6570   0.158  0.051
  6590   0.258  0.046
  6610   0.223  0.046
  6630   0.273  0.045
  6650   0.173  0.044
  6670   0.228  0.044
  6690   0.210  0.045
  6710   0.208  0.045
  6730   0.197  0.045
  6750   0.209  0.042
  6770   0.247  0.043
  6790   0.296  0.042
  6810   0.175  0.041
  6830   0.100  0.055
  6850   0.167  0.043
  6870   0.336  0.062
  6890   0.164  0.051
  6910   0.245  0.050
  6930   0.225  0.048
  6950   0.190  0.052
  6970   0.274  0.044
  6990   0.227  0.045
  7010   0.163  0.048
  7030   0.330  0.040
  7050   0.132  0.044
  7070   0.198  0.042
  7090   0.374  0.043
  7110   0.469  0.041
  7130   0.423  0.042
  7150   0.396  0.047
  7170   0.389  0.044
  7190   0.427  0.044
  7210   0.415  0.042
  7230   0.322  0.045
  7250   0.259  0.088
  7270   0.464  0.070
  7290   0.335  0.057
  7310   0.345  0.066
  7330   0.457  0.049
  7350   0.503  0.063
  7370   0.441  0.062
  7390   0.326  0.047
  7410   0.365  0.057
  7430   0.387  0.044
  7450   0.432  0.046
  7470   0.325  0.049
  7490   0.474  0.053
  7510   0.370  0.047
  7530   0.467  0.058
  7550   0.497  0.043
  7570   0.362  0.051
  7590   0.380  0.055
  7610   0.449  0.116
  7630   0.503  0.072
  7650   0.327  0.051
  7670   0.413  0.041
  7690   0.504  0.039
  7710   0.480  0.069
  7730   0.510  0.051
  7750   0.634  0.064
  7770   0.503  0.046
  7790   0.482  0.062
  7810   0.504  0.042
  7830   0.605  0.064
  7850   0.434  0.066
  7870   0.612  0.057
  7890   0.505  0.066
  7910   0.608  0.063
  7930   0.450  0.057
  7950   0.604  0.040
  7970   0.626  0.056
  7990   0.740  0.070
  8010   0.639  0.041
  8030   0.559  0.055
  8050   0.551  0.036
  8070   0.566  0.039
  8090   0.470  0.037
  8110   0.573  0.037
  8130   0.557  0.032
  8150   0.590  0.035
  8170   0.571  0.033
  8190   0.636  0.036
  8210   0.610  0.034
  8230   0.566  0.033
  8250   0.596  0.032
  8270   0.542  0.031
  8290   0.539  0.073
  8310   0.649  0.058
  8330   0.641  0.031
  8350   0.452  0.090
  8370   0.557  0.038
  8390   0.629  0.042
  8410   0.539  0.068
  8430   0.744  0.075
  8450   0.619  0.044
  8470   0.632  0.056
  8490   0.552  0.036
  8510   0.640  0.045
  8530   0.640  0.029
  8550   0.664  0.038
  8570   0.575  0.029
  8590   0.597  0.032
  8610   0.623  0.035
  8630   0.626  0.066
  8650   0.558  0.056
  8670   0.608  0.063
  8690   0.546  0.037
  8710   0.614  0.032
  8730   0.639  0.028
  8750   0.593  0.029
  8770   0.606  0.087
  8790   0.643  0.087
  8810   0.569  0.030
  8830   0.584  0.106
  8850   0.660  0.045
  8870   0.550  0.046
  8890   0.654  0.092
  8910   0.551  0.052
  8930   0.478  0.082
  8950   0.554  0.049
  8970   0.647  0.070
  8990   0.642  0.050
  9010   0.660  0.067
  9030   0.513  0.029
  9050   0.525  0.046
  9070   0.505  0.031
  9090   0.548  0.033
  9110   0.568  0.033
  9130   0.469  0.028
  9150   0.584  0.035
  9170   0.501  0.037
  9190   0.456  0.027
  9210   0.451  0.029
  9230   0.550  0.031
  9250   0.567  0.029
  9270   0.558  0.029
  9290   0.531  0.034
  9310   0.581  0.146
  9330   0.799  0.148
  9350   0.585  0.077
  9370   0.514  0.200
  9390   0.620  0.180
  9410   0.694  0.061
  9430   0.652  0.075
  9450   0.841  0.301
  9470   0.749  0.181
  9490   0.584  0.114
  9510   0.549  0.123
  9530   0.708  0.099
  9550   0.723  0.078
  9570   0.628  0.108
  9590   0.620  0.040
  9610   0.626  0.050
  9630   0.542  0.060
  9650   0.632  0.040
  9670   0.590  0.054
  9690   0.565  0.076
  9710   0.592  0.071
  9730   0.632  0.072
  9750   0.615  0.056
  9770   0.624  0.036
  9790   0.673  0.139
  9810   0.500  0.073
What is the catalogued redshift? 0.78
